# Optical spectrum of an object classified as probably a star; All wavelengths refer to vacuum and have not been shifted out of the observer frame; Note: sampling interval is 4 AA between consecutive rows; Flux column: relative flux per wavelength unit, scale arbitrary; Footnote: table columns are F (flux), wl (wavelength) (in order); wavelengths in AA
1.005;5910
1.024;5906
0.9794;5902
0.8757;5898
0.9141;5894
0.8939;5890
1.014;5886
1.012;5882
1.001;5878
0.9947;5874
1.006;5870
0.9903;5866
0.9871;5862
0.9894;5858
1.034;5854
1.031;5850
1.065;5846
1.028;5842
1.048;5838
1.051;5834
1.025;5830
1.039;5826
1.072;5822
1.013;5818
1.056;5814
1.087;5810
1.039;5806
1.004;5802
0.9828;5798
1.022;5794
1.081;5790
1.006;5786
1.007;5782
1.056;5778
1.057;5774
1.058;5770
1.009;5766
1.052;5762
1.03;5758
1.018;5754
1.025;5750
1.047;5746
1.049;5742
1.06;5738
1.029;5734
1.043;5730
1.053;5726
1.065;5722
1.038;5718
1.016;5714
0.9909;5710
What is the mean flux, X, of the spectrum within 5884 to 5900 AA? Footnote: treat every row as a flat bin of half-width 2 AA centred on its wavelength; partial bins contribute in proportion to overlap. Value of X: 0.924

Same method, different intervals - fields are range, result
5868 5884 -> 1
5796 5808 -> 1.01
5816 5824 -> 1.04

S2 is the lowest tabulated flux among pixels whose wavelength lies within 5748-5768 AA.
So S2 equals 1.009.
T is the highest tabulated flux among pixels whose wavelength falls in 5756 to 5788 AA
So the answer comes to 1.058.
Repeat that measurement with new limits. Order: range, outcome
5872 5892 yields 1.014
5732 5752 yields 1.06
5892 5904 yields 0.9794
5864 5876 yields 1.006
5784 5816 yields 1.087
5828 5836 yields 1.051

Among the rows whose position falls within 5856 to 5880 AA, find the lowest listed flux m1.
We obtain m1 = 0.9871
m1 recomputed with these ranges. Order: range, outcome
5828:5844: 1.025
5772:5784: 1.007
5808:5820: 1.013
